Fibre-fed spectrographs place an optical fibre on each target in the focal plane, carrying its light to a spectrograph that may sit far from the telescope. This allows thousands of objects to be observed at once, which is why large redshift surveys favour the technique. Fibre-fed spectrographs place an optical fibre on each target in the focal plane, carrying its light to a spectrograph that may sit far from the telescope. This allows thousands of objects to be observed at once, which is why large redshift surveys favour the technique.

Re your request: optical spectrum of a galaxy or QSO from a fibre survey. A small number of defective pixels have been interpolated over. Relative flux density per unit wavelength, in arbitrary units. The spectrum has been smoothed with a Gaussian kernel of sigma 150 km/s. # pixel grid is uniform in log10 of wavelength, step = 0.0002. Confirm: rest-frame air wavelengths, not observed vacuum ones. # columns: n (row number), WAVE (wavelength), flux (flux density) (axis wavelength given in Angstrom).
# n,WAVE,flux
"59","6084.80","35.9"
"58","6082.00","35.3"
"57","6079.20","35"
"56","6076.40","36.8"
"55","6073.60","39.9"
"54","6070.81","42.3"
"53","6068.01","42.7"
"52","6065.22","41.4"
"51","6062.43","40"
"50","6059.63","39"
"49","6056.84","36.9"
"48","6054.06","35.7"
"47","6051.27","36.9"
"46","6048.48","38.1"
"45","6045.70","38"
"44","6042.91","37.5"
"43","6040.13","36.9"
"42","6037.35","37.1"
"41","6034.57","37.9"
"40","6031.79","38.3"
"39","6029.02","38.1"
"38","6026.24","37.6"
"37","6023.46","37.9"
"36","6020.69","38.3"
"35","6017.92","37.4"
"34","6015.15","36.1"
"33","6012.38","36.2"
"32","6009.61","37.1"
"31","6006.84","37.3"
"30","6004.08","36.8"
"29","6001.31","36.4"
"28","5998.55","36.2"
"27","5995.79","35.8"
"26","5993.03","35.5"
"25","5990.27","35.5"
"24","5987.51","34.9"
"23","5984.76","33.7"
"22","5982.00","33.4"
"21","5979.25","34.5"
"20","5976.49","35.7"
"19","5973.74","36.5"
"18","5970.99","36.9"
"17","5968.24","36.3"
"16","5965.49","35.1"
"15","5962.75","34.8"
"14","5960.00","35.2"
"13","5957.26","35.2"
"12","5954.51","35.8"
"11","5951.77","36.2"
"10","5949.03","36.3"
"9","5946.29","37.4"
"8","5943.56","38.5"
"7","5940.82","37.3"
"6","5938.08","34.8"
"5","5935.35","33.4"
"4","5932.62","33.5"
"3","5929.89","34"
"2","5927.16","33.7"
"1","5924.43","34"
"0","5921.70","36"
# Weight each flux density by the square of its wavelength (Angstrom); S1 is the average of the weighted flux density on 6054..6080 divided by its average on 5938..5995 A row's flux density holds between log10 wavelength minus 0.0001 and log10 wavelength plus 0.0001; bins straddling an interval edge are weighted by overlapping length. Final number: 1.14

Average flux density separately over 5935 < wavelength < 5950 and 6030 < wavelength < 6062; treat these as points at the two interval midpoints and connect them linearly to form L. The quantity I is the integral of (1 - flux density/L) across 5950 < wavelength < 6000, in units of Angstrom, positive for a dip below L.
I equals 1.9 Angstrom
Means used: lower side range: 36.5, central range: 35.4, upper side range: 37.6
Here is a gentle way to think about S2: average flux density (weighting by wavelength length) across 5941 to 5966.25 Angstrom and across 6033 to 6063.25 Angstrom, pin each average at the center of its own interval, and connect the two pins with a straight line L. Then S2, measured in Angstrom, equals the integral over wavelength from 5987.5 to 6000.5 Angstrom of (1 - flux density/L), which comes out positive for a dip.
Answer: 0.4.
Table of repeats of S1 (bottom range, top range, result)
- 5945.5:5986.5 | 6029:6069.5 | 1.11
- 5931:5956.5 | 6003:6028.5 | 1.06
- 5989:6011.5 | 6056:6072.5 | 1.14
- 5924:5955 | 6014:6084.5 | 1.11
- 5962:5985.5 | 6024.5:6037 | 1.10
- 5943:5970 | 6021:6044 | 1.07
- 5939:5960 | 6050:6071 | 1.11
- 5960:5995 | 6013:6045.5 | 1.08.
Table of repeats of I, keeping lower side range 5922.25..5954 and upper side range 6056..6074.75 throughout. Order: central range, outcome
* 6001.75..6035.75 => 1.06 Angstrom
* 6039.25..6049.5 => 0.50 Angstrom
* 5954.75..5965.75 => 0.34 Angstrom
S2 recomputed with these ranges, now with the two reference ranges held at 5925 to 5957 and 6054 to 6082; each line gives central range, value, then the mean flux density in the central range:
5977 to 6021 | 1.41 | 35.9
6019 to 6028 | -0.04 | 37.9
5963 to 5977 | 0.10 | 36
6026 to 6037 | 0.01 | 37.9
